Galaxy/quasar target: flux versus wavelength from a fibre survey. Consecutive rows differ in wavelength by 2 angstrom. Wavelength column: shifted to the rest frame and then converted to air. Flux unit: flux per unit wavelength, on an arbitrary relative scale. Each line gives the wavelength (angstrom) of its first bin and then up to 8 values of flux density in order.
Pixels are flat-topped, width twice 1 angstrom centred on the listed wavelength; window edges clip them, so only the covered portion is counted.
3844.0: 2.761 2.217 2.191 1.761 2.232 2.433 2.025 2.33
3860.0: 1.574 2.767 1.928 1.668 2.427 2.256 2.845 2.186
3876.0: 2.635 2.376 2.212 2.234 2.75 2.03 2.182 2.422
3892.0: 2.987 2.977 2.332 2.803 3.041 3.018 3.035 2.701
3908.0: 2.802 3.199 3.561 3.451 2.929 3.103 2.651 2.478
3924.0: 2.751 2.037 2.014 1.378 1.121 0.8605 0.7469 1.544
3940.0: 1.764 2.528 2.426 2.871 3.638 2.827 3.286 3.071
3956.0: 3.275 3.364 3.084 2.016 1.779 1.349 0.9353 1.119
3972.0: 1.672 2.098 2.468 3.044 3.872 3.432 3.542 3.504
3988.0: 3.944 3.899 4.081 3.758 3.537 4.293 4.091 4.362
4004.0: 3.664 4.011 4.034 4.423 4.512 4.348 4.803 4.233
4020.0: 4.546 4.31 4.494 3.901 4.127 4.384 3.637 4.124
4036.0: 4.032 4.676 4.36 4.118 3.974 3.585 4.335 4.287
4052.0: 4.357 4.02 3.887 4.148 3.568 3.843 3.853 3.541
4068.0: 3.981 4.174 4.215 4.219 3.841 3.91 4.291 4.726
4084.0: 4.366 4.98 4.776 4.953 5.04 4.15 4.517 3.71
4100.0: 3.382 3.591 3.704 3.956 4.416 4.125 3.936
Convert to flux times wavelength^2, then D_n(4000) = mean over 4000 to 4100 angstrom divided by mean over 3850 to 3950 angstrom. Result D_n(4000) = 1.88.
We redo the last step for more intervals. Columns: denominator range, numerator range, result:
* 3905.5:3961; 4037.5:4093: 1.76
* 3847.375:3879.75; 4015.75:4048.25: 2.05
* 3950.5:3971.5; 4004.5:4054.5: 1.88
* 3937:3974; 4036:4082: 1.82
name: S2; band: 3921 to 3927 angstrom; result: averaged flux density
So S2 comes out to 2.42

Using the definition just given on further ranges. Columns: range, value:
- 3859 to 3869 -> 2.07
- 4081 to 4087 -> 4.69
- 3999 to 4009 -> 4.03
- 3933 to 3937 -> 0.804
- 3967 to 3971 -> 1.03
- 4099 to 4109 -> 3.81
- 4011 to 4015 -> 4.43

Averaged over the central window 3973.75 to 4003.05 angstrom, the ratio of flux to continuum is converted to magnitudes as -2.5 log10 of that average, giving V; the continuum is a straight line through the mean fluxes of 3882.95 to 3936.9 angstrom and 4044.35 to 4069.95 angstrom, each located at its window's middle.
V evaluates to -0.11 mag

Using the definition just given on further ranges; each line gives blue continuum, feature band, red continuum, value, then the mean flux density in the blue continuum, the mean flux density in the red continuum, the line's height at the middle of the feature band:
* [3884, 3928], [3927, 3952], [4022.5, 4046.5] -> 0.48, 2.77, 4.13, 3.12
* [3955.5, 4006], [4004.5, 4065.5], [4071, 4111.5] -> -0.15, 3.06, 4.24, 3.64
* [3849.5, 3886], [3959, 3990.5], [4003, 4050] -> 0.36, 2.26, 4.2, 3.57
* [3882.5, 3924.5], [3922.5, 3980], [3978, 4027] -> 0.47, 2.81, 4.05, 3.41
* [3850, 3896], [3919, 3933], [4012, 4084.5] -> 0.36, 2.33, 4.15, 2.88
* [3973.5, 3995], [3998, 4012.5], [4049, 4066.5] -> -0.16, 3.45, 3.96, 3.6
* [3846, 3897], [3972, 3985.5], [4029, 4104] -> 0.12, 2.31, 4.14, 3.32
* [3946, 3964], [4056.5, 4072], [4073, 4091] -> 0.09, 2.99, 4.45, 4.25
